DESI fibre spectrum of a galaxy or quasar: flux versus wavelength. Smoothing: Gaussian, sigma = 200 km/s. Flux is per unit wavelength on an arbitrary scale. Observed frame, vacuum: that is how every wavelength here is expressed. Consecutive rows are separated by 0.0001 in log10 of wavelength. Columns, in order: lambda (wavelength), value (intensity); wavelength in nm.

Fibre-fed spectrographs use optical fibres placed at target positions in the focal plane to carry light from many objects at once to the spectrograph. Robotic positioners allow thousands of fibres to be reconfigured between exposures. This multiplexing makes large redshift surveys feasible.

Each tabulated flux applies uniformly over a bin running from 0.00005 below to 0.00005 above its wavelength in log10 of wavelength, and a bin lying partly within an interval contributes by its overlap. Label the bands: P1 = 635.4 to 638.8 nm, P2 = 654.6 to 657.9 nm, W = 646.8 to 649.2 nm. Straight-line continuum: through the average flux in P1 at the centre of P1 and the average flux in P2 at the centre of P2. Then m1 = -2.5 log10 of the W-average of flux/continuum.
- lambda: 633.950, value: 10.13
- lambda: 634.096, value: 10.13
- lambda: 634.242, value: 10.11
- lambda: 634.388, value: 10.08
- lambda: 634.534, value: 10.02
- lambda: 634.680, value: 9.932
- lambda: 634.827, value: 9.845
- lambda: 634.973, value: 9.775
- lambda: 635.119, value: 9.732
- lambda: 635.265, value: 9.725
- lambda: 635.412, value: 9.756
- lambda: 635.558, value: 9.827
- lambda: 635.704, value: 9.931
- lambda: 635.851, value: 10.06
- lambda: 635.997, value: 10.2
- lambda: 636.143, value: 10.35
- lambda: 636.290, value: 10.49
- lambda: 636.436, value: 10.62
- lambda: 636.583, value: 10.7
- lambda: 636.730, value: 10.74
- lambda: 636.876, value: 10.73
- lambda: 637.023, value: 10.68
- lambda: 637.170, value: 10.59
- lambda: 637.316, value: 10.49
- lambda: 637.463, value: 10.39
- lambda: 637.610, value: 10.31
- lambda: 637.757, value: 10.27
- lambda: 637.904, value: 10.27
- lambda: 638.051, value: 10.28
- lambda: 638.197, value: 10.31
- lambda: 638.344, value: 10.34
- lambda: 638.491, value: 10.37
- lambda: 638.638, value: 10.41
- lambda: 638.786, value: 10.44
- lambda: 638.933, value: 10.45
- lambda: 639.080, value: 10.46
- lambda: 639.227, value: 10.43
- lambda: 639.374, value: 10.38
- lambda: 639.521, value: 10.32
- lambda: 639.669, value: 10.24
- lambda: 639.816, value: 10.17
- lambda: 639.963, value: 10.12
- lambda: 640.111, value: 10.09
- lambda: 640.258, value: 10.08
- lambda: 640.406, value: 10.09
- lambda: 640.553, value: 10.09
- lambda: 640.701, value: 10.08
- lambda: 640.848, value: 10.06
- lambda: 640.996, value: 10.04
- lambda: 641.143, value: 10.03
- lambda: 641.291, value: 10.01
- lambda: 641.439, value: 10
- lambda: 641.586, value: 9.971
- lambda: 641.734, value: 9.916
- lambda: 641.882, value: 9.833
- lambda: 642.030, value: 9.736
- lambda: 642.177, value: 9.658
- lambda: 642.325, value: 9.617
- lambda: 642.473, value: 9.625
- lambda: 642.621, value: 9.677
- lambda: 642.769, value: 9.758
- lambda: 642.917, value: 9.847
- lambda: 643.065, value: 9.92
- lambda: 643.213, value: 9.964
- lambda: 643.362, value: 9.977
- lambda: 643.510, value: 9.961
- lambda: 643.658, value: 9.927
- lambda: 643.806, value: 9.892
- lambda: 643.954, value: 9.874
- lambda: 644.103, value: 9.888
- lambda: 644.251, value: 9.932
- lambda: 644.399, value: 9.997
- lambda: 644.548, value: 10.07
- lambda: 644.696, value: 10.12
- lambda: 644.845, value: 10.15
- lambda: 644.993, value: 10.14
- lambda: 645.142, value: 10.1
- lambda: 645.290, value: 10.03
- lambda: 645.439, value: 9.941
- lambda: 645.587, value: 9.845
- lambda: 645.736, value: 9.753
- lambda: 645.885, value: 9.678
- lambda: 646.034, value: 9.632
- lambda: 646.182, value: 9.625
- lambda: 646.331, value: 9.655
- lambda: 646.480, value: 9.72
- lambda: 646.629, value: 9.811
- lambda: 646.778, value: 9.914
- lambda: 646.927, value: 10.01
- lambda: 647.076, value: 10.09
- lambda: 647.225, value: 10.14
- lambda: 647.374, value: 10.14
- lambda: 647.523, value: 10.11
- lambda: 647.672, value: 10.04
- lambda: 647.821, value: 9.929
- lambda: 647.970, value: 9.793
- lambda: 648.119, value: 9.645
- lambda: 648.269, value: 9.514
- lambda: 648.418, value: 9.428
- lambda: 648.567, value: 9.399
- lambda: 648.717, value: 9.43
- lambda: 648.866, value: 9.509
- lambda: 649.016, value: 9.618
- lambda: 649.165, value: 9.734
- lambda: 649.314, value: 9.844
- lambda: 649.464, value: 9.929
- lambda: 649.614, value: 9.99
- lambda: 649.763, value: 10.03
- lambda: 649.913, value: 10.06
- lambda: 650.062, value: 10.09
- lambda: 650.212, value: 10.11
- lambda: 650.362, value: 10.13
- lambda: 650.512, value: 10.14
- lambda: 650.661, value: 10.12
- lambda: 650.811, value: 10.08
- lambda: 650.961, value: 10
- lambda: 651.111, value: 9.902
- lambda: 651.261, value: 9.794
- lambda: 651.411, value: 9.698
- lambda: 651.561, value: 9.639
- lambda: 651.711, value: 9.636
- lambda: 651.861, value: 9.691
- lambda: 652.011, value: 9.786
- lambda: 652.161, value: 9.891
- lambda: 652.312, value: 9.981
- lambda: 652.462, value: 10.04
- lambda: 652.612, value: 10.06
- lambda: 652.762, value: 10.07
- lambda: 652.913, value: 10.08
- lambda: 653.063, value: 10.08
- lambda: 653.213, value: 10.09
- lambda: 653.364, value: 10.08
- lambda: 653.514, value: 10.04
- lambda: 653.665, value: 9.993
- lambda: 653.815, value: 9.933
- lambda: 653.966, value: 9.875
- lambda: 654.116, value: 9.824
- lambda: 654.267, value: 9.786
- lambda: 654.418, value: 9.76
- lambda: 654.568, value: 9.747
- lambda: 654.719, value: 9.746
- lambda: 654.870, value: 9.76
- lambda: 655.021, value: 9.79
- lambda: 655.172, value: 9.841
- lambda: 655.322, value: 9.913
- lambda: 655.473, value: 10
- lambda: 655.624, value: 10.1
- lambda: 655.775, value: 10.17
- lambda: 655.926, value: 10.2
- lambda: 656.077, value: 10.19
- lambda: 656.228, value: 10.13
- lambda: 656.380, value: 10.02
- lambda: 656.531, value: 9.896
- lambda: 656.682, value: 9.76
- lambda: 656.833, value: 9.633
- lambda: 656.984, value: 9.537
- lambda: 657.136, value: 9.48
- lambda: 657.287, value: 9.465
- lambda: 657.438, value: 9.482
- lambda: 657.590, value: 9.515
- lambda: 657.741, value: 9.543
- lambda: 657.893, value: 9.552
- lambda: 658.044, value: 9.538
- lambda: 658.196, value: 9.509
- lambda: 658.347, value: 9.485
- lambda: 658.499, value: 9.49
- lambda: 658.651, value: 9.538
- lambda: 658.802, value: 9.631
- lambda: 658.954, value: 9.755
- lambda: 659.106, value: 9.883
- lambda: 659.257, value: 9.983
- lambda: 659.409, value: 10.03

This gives 0.03 mag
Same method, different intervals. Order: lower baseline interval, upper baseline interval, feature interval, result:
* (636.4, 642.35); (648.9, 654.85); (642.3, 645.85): 0.02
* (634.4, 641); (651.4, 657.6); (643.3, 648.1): 0.01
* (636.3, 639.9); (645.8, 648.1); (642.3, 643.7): 0.03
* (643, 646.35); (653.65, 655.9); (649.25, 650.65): -0.01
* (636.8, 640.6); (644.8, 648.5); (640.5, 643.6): 0.03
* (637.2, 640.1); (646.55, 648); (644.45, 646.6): 0.02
